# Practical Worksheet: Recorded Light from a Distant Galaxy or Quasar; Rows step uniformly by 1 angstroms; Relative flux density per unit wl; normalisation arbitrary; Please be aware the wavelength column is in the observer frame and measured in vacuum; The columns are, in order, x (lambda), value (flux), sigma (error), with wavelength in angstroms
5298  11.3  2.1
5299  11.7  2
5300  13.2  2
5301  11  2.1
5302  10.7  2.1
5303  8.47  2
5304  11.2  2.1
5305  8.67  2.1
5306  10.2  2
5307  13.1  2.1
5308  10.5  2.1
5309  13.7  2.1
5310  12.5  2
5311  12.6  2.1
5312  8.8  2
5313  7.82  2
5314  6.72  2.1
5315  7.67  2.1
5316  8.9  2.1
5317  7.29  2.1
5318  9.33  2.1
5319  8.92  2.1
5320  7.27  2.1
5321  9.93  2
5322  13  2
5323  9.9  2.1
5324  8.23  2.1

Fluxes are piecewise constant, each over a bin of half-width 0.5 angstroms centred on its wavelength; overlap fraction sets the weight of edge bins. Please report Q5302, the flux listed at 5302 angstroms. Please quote 10.7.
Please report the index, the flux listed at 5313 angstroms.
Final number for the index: 7.82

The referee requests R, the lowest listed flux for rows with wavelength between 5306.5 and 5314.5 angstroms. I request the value 6.72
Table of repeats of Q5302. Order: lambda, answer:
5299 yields 11.7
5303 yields 8.47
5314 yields 6.72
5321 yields 9.93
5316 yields 8.9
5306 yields 10.2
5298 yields 11.3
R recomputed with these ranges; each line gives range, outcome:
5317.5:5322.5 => 7.27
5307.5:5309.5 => 10.5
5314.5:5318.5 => 7.29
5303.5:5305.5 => 8.67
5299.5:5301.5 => 11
